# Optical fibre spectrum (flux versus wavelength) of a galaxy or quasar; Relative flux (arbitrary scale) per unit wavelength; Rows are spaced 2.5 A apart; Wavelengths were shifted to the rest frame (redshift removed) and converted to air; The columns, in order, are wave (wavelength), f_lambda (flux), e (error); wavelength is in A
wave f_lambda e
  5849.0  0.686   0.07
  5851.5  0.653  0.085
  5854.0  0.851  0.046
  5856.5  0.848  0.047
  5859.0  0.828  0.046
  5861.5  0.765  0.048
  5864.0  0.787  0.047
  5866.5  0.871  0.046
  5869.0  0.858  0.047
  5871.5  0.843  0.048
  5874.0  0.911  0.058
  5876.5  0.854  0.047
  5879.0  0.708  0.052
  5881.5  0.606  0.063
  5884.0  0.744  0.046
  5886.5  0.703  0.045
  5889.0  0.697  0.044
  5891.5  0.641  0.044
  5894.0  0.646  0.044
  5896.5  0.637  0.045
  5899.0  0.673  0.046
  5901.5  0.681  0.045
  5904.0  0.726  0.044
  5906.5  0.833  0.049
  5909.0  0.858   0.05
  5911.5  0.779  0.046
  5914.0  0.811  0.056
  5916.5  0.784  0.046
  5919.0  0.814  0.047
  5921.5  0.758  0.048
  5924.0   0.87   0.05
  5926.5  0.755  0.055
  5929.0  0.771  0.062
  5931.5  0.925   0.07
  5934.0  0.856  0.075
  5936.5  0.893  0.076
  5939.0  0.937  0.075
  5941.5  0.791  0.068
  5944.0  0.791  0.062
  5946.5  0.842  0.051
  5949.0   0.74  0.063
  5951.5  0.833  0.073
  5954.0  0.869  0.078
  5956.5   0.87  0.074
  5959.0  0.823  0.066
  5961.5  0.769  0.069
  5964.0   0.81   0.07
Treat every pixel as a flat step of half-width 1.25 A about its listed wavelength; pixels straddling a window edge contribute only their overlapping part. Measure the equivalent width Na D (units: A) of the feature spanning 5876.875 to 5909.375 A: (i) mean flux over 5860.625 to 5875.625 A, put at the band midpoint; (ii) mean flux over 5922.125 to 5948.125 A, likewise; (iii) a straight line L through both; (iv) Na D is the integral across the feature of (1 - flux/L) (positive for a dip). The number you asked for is 5.3 A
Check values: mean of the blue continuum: 0.841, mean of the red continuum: 0.84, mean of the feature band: 0.704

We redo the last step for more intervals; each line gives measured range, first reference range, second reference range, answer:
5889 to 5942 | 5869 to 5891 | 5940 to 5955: 0.5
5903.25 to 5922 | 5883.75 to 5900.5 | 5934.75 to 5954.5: -1.6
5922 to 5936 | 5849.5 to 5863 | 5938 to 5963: -0.3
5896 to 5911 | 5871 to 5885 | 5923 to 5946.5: 1.2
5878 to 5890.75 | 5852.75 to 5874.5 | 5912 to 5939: 2.2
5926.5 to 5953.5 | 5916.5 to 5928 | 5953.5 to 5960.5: -0.4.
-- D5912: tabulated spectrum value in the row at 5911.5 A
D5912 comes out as 0.779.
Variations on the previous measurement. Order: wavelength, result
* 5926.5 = 0.755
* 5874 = 0.911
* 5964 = 0.81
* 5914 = 0.811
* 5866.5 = 0.871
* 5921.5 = 0.758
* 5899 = 0.673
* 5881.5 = 0.606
